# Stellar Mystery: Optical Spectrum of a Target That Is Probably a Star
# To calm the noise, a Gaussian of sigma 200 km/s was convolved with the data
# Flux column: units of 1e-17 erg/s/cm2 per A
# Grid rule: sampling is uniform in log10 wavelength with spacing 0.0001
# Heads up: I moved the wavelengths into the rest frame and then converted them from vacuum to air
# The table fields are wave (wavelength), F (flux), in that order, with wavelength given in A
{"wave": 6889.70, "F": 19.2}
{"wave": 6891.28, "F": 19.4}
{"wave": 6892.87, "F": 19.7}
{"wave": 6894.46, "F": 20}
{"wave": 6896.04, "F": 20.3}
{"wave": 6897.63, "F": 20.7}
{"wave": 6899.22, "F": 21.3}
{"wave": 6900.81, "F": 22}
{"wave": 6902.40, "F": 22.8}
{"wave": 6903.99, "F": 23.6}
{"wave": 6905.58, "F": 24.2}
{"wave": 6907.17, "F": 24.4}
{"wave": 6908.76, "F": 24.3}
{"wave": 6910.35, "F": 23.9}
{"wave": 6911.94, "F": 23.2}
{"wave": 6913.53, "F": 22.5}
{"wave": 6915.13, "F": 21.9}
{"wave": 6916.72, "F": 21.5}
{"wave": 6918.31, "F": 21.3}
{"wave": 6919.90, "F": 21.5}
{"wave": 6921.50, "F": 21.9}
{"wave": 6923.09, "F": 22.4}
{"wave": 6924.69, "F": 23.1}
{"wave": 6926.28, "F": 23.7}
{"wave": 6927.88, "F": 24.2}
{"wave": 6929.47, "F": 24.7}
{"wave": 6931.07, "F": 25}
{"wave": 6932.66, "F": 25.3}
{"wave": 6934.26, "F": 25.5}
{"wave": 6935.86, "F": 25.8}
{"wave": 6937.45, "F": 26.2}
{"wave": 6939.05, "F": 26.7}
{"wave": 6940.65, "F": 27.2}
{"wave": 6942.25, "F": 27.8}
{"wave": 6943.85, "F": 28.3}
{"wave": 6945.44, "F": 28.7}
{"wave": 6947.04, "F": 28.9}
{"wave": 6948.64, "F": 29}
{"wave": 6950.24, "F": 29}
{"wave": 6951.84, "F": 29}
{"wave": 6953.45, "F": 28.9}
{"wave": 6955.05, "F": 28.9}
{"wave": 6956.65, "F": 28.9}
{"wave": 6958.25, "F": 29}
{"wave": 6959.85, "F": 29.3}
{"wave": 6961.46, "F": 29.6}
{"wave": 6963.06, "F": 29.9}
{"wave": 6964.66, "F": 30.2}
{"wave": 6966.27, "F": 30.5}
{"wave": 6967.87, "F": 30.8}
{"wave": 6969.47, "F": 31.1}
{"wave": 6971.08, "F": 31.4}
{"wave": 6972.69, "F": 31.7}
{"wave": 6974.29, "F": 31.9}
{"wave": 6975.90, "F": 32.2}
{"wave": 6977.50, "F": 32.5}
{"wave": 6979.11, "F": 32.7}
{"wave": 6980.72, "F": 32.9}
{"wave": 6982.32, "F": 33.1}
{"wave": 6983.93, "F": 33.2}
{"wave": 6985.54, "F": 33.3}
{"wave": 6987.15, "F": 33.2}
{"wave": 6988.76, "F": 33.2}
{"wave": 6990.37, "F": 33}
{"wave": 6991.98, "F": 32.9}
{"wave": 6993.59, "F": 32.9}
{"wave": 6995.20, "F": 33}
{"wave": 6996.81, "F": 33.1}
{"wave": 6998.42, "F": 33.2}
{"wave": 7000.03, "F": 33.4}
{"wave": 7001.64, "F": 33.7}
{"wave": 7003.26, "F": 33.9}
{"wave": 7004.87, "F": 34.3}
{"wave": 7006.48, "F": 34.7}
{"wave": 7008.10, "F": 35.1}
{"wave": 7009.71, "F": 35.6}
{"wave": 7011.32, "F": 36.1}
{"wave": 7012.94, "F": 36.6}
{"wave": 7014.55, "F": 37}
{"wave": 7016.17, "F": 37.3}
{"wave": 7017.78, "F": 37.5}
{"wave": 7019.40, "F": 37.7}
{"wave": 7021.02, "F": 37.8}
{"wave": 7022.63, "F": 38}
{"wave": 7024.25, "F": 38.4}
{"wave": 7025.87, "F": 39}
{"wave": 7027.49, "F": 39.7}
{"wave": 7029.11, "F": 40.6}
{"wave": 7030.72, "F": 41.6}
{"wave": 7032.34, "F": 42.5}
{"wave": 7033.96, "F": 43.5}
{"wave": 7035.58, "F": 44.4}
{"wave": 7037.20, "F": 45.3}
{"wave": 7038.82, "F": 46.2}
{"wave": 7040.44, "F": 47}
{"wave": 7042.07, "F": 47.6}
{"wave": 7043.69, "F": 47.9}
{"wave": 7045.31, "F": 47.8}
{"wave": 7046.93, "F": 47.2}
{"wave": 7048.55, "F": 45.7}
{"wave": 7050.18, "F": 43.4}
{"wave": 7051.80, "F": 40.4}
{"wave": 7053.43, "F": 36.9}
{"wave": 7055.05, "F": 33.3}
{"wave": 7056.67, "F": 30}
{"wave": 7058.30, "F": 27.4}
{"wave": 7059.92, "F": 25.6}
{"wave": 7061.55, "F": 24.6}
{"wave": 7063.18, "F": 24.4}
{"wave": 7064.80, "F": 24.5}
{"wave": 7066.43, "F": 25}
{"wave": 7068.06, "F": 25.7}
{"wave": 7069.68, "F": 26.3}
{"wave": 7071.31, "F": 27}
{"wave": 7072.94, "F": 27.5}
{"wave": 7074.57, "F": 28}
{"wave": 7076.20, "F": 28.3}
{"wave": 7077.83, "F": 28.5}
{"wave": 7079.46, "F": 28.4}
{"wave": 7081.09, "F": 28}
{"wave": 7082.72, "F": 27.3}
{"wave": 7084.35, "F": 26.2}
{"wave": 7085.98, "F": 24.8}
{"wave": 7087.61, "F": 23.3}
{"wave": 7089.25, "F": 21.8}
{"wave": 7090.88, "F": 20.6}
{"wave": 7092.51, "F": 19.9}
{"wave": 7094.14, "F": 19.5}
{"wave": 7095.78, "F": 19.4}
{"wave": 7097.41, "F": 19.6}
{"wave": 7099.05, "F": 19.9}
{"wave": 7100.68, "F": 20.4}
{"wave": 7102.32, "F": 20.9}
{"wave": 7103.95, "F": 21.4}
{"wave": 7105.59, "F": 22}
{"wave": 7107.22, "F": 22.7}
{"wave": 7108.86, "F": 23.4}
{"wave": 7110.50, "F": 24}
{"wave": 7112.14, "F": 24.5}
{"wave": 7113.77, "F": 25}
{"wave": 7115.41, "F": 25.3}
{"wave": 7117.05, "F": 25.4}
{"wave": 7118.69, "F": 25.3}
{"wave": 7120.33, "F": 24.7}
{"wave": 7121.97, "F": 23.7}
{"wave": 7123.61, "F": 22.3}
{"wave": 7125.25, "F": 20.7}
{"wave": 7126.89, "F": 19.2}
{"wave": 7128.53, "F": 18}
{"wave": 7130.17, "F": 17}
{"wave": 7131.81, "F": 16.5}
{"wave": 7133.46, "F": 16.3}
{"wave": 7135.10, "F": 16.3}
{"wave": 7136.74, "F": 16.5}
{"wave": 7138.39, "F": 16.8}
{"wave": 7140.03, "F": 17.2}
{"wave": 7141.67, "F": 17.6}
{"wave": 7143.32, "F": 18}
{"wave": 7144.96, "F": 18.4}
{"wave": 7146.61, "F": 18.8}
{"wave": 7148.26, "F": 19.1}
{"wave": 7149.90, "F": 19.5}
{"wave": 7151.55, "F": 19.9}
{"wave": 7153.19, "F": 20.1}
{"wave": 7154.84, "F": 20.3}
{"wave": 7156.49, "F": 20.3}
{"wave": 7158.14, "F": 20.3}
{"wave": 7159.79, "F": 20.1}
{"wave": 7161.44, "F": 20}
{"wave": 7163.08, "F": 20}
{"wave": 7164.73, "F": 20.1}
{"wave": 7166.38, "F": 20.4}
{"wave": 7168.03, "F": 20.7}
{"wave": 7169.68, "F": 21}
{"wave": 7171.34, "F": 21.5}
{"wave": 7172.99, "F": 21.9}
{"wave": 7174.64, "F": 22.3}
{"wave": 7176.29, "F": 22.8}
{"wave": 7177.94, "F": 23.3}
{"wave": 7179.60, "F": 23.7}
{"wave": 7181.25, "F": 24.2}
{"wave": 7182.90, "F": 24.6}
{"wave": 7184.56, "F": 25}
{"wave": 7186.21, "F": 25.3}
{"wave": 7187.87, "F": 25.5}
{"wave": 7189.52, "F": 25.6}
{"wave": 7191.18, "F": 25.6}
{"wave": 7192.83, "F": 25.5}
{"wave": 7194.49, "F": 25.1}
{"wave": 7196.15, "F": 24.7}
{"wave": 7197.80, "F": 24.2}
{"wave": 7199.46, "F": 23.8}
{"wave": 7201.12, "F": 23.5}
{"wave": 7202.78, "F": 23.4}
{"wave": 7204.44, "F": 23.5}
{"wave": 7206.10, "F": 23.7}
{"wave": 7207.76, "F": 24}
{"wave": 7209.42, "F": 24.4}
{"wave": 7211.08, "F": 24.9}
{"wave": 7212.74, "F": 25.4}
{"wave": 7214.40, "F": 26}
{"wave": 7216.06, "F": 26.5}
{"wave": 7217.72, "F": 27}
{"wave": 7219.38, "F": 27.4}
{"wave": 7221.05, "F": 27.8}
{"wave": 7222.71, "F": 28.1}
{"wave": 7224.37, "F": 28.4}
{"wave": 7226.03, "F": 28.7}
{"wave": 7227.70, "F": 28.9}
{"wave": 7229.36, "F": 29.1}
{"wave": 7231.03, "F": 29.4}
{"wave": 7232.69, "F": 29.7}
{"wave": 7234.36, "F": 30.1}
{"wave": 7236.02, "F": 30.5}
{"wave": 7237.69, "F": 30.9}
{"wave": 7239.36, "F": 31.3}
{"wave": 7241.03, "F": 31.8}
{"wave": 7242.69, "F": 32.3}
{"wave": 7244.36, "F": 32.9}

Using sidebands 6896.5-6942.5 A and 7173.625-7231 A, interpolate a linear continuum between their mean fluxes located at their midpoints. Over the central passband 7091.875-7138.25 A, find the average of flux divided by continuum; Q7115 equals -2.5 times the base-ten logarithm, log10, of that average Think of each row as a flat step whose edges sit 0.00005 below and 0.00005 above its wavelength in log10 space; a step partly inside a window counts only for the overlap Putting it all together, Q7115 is 0.18 mag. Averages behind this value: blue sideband 23.7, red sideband 25.4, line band 21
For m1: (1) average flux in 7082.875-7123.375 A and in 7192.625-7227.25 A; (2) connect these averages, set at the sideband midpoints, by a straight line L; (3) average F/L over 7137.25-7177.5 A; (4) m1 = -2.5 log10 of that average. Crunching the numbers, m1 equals 0.21 mag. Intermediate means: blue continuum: 22.7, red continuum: 25.6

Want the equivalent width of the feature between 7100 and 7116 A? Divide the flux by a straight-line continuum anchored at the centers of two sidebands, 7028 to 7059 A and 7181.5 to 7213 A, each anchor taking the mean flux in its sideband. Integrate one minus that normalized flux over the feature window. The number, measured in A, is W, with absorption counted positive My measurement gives 5.4 A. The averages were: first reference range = 42.1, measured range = 22.9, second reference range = 24.6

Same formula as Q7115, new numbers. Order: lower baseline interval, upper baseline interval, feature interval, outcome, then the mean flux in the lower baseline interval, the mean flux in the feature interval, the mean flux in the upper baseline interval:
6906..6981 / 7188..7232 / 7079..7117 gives 0.15 mag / 27.2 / 23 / 26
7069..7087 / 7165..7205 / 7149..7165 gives 0.22 mag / 27.3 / 20.1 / 23.6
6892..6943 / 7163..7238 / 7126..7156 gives 0.34 mag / 23.4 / 18.1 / 25.2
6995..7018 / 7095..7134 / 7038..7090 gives -0.15 mag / 35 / 32.4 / 21.6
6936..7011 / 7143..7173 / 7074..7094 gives -0.03 mag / 31.3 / 25.2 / 20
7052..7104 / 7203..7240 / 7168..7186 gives 0.17 mag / 25.4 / 23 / 27.4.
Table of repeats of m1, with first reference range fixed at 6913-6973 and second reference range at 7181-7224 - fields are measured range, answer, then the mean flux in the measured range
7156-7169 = 0.25 mag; 20.3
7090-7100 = 0.29 mag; 19.8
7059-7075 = 0.01 mag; 25.8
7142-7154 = 0.32 mag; 19.1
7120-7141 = 0.34 mag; 18.7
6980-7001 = -0.24 mag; 33.1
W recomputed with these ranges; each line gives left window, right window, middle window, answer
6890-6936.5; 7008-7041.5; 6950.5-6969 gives 0.2 A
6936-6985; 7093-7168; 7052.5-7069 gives -2.4 A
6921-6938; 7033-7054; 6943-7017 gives 2.7 A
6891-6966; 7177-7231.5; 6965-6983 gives -4.8 A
